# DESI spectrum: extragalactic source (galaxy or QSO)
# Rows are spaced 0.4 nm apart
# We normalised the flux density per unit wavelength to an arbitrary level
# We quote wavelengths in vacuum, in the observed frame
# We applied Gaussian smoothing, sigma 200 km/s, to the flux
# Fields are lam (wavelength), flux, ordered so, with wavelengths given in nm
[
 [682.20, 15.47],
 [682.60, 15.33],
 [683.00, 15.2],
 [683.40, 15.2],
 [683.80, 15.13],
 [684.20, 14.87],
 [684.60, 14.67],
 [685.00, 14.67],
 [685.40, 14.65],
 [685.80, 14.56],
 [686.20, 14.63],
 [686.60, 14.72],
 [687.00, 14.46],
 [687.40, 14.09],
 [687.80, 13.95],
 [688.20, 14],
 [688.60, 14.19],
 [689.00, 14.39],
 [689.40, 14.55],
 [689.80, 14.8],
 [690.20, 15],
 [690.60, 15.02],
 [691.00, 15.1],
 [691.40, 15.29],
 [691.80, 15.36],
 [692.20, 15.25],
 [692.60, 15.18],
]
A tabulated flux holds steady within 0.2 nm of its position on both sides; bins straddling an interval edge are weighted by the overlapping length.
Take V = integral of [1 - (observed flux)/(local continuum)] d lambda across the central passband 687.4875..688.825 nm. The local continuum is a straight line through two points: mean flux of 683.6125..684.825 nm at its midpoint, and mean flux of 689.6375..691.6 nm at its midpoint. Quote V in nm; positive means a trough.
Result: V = 0.08 nm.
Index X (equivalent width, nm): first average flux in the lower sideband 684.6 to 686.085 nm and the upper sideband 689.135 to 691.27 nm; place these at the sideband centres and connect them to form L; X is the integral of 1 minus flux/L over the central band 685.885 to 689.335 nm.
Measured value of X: 0.10 nm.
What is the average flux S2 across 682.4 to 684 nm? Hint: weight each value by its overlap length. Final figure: 15.2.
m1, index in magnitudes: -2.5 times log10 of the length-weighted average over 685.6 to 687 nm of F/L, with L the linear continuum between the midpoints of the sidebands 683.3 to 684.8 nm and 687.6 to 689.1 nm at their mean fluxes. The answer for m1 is -0.01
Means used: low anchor 15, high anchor 14.1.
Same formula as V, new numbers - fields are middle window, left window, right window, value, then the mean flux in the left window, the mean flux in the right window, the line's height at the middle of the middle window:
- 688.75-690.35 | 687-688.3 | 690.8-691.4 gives 0.00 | 14.1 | 15.2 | 14.7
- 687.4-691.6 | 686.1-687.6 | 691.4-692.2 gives 0.09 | 14.5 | 15.3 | 14.9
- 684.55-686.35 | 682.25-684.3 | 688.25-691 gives 0.04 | 15.2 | 14.7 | 15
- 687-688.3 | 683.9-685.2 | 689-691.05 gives 0.06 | 14.8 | 14.8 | 14.8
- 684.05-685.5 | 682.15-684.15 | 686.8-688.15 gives 0.01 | 15.2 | 14.1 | 14.8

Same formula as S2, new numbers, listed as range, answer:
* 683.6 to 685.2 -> 14.8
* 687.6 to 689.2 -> 14.1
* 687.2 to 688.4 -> 14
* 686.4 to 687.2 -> 14.6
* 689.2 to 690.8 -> 14.8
